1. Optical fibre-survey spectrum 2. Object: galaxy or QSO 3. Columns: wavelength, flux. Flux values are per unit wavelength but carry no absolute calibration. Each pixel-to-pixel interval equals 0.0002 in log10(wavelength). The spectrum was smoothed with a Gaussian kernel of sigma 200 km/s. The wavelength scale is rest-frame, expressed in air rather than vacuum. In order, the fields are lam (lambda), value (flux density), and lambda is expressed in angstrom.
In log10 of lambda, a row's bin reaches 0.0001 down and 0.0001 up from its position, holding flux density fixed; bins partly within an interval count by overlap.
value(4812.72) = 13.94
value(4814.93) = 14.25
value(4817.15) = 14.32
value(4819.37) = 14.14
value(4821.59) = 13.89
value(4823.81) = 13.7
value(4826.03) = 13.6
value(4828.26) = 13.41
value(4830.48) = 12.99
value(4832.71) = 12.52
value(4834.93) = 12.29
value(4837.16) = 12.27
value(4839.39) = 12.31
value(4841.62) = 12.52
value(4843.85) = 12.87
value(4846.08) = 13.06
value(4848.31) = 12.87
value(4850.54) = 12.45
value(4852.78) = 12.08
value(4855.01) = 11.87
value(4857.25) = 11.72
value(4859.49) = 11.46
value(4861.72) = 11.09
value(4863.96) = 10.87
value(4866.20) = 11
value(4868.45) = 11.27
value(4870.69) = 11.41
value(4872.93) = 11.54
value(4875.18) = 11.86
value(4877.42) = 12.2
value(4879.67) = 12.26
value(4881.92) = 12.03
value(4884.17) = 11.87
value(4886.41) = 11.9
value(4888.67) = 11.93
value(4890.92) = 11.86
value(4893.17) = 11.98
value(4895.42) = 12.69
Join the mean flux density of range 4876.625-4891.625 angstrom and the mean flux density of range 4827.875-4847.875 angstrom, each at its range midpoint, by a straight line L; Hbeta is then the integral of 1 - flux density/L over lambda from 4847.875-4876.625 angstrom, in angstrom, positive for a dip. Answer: 1.6 angstrom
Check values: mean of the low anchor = 12.7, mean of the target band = 11.6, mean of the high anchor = 12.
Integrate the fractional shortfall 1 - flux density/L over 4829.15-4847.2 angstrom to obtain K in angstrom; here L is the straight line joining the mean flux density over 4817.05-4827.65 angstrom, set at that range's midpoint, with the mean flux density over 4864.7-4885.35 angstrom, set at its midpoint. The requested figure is 0.8 angstrom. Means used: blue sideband 13.9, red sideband 11.7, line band 12.6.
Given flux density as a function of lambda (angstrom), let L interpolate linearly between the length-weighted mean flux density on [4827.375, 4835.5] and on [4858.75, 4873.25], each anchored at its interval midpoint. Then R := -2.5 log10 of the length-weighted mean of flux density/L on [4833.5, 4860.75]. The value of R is -0.02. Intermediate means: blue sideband 12.8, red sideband 11.2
